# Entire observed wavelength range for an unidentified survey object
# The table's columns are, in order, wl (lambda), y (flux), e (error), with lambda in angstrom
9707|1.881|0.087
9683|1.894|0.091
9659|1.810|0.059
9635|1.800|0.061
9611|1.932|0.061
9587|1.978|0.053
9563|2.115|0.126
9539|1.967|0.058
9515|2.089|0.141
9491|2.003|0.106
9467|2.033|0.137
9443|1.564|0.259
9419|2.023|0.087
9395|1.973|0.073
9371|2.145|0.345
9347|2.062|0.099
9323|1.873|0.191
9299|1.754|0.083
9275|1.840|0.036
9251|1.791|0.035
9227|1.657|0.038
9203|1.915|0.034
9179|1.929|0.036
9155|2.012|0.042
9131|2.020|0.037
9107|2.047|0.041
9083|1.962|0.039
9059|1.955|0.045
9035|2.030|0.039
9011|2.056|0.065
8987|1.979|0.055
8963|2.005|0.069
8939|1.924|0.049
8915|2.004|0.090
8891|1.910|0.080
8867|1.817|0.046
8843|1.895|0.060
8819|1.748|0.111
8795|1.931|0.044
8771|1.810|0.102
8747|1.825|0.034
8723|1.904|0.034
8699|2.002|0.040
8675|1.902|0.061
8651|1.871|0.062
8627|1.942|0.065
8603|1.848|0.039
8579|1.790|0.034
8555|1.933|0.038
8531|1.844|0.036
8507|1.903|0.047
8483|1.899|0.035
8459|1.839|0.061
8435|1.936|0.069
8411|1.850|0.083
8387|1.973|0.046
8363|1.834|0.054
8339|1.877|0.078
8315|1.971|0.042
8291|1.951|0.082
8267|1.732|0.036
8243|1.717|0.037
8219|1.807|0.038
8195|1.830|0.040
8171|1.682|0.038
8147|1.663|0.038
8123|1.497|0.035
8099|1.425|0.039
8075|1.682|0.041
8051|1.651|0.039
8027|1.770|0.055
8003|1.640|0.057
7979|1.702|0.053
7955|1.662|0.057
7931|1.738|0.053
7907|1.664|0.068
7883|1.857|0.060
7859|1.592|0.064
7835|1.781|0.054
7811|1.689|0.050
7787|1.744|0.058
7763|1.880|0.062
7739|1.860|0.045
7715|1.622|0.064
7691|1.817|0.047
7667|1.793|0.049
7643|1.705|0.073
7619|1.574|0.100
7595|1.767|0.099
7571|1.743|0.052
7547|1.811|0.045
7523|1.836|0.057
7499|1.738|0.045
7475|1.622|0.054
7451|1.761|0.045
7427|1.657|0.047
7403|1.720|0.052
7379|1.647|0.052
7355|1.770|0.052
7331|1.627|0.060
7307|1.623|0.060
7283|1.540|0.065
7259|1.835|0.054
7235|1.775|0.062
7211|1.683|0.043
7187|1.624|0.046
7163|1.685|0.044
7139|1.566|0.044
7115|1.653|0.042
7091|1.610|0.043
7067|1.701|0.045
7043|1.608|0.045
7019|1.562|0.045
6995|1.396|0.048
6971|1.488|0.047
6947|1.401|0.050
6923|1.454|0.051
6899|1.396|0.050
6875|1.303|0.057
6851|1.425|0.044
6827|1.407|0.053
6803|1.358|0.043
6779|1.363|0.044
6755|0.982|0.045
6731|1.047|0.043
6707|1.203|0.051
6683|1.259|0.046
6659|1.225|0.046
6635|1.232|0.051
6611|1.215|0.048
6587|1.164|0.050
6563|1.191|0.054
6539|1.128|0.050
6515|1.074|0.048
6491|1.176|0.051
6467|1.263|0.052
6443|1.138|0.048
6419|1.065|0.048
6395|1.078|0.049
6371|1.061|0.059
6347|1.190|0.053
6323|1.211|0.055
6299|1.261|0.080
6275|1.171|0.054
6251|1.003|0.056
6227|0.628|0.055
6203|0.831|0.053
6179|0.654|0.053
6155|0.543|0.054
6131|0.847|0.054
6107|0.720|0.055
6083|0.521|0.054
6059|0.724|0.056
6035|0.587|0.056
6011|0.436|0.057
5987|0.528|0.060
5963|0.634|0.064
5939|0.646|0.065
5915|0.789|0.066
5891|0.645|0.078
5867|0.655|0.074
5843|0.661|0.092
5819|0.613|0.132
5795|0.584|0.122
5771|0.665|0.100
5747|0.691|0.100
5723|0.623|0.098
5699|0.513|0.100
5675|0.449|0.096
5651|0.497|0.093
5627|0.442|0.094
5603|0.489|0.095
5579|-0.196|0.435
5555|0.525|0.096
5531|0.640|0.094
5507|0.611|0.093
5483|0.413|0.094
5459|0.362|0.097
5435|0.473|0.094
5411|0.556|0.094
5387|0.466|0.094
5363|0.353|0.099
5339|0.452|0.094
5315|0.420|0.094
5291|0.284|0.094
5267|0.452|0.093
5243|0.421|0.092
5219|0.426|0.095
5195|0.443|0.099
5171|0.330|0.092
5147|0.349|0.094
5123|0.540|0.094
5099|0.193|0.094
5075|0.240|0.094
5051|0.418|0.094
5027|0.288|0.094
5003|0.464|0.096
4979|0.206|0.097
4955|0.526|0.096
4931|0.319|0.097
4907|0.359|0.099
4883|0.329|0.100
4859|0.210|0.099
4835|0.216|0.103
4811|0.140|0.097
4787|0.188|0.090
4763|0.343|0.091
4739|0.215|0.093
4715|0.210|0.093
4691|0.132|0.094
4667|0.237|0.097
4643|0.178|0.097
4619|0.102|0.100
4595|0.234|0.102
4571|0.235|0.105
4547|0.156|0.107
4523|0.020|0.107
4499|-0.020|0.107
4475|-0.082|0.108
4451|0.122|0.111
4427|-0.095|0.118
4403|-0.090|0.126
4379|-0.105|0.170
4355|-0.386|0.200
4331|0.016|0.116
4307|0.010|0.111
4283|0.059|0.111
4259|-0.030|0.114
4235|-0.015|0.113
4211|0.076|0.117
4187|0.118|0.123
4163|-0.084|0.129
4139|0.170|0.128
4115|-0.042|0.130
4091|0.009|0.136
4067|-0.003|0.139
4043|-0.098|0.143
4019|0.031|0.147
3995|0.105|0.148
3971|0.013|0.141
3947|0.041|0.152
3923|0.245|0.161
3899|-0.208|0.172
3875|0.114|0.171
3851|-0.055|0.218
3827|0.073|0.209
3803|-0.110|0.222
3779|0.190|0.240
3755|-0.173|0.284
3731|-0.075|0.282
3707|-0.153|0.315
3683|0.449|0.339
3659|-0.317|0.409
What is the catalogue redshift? 0.57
